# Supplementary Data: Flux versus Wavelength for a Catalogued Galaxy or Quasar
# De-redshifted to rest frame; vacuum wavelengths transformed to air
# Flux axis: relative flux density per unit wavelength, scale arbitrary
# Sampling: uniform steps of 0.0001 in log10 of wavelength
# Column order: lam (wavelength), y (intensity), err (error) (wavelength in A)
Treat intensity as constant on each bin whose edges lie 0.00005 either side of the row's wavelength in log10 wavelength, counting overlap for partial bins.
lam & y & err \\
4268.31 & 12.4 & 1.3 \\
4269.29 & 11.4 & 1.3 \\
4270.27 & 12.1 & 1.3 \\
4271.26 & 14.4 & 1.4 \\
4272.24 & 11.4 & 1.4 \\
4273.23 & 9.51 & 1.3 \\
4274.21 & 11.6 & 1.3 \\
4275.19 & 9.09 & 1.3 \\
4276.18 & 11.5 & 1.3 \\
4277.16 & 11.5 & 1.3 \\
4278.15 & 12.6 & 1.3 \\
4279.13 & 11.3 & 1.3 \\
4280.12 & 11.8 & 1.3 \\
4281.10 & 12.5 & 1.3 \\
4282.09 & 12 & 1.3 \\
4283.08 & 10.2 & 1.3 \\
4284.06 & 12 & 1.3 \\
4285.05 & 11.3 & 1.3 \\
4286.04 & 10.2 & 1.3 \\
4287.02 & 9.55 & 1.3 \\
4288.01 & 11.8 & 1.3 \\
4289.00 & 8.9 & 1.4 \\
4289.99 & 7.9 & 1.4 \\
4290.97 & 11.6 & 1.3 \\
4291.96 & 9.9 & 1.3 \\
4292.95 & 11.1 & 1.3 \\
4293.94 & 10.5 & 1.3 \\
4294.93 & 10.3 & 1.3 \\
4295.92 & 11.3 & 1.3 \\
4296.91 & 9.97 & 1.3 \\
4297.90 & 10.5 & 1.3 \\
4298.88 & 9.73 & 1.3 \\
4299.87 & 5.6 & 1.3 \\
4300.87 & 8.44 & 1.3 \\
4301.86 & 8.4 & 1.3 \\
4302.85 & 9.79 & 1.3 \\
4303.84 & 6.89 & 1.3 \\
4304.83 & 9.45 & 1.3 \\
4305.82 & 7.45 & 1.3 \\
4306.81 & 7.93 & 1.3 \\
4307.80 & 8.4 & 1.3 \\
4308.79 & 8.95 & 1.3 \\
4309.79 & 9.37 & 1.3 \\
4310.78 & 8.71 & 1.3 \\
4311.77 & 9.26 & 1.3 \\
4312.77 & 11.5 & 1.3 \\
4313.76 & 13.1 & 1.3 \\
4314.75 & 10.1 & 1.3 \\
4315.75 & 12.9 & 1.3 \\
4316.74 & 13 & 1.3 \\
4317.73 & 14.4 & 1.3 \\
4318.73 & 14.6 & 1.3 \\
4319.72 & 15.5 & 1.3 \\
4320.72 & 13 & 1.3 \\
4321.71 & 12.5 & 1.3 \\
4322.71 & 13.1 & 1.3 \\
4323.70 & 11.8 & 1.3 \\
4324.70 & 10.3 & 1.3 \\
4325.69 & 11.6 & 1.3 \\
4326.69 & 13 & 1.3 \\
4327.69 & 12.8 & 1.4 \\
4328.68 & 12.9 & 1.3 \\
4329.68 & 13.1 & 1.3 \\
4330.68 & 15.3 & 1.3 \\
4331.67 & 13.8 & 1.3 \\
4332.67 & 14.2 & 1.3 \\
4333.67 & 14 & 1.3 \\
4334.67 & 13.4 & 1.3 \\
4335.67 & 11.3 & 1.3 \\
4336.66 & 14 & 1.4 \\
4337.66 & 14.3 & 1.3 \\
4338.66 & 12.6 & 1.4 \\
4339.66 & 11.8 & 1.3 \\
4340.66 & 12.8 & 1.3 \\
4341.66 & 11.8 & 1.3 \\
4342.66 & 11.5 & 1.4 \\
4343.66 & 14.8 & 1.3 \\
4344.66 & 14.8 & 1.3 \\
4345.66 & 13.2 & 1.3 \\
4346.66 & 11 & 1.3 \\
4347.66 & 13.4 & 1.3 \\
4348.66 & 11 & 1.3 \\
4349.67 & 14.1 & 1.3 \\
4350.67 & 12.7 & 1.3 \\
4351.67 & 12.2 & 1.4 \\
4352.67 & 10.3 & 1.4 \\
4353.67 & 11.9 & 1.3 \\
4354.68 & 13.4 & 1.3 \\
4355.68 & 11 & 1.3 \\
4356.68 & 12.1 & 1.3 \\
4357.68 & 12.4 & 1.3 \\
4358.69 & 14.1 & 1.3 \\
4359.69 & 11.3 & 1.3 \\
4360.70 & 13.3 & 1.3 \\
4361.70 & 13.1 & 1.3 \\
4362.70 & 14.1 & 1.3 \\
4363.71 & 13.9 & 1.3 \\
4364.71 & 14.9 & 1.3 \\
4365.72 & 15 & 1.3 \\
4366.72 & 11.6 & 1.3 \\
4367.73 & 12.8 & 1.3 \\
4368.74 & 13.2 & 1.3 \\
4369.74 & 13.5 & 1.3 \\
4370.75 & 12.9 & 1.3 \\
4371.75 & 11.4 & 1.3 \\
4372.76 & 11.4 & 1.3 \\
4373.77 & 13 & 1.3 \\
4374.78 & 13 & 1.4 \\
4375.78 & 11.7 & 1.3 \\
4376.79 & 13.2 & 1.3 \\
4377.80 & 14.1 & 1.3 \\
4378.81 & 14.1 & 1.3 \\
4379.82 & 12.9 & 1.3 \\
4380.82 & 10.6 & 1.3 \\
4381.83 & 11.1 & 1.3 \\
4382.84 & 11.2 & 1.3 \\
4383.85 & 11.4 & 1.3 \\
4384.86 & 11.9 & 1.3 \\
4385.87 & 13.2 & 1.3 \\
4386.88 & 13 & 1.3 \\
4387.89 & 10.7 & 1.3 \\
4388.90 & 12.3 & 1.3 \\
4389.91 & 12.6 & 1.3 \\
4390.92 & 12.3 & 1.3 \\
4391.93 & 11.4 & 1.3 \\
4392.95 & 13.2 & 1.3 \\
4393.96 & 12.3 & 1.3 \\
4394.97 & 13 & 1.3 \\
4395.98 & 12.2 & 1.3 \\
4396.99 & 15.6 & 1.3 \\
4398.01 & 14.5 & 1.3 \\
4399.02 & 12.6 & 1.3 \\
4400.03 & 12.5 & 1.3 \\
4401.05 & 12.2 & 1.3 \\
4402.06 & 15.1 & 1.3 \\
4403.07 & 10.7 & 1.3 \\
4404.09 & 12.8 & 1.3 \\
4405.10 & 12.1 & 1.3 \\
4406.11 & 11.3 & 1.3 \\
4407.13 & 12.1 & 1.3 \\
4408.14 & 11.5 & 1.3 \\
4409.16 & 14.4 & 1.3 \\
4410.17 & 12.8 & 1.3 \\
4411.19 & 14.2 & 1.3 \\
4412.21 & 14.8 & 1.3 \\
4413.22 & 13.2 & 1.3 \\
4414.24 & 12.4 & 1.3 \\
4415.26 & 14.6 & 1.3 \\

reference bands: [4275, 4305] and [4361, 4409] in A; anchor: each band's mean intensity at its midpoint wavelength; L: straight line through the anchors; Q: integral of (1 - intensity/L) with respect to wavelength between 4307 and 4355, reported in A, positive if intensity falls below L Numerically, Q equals -4.7 A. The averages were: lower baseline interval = 10.3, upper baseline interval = 12.7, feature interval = 12.4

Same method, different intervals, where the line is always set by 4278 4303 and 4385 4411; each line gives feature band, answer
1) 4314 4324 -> -2.0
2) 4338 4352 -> -1.5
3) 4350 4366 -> -1.4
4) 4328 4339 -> -2.2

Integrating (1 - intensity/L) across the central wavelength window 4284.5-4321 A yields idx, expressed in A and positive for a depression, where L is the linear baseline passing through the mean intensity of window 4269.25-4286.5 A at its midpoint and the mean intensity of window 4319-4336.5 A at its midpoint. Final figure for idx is 5.92 A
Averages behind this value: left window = 11.5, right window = 13.1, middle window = 10.3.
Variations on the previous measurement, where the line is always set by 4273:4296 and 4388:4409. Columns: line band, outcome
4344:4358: -0.65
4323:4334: -1.38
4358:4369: -1.20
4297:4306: 2.05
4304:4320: 0.72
